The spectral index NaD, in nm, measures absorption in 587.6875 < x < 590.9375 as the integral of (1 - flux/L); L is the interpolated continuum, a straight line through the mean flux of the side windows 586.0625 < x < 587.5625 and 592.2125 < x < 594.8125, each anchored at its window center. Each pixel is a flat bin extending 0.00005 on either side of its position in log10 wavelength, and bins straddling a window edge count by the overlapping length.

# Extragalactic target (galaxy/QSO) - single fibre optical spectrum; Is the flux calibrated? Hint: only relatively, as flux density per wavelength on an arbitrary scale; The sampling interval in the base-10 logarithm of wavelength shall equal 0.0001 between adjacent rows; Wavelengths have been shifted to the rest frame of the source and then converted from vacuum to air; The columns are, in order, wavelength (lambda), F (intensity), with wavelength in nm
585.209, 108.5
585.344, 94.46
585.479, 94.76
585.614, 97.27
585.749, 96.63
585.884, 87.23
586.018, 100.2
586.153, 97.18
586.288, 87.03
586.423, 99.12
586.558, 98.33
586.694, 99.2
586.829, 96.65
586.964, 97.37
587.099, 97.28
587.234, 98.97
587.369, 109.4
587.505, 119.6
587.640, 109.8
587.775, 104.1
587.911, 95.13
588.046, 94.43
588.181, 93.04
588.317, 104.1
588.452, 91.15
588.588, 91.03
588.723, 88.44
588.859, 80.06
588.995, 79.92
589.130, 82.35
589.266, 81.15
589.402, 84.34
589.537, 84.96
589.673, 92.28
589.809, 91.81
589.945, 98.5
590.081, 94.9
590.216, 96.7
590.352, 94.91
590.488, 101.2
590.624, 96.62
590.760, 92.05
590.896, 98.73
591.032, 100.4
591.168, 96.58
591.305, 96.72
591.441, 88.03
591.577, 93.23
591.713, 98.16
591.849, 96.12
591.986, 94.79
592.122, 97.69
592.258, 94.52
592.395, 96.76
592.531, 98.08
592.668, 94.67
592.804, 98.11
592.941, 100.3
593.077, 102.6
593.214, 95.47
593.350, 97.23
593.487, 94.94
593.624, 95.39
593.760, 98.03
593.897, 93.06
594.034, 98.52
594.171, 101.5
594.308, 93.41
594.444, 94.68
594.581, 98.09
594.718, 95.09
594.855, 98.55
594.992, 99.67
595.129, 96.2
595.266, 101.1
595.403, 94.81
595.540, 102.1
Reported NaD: 0.21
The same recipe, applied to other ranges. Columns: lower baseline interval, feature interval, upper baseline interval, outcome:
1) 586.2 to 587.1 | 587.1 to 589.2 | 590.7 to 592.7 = 0.001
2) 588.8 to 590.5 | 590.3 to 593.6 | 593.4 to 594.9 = -0.132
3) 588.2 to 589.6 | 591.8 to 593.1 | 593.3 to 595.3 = -0.051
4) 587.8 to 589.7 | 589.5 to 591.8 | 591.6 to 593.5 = -0.053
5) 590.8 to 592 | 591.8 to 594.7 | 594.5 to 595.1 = -0.001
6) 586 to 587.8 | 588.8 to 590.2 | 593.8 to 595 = 0.170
